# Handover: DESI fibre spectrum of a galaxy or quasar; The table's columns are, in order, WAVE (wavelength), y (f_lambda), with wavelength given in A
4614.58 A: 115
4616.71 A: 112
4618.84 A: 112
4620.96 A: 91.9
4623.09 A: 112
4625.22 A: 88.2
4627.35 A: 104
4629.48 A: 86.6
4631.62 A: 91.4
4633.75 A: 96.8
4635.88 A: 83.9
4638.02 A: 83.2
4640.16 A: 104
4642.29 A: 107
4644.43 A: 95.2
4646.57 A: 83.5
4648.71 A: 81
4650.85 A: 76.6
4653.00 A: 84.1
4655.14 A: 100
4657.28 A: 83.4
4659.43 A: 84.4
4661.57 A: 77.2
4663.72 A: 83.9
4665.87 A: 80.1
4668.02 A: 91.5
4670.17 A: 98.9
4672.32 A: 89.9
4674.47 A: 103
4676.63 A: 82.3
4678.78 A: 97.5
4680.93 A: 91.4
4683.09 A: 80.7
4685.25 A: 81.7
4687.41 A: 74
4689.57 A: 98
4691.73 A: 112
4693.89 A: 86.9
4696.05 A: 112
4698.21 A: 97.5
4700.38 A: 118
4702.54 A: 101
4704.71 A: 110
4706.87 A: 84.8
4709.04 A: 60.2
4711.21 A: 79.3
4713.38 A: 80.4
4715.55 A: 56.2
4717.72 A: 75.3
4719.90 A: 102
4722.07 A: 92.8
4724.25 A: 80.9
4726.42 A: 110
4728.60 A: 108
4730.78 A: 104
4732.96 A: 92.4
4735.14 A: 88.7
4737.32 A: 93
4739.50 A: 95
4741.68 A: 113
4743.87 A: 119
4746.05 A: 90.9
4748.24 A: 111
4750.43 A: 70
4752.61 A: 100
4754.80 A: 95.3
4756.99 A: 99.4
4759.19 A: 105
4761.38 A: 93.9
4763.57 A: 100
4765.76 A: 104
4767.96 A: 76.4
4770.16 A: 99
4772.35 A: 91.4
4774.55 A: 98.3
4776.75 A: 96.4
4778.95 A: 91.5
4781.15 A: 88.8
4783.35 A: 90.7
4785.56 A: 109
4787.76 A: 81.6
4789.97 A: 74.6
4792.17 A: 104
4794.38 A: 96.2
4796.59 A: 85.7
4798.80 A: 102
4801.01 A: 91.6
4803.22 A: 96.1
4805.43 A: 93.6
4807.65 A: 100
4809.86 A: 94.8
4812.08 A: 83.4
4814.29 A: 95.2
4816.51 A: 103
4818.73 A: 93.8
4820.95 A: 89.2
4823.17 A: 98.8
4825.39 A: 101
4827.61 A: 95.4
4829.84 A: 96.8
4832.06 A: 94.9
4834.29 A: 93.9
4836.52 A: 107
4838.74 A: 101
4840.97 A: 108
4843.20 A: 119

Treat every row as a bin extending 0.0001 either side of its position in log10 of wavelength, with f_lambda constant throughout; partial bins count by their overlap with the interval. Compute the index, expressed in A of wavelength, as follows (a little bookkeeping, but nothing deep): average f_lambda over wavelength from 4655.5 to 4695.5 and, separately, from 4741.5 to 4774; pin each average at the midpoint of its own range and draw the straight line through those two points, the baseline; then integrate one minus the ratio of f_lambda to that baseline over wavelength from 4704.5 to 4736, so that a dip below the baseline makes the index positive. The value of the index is 2.0 A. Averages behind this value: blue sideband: 89.2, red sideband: 97.5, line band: 87.7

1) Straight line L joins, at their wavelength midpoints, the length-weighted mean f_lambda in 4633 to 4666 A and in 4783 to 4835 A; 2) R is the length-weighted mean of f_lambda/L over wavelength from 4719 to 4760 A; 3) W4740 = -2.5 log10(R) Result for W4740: -0.08 mag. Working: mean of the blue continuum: 87.9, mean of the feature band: 98.4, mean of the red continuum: 94.4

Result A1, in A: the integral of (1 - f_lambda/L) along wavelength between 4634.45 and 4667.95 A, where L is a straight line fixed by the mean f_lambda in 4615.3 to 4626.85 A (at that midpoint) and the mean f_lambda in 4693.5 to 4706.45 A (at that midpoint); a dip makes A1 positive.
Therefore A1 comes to 5.3 A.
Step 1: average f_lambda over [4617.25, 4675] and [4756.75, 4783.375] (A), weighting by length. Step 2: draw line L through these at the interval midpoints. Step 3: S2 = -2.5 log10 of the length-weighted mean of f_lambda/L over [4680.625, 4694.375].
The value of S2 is 0.04 mag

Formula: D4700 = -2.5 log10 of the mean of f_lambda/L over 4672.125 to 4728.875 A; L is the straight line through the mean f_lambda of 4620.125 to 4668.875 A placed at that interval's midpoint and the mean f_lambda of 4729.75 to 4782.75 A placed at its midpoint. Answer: 0.02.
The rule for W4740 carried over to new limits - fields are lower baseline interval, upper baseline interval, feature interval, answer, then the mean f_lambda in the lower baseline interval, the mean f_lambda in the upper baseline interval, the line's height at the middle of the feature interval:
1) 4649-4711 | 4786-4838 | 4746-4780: -0.02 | 90.5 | 94.7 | 93.1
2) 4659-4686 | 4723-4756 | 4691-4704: -0.14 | 88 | 98.1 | 91.8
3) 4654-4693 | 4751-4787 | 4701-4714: 0.05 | 89.4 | 95.7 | 91.7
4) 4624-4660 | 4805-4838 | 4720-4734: -0.06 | 90.4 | 96.2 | 93.1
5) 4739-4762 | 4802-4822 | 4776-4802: 0.04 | 99.5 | 94.3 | 96.3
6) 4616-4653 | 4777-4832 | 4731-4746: -0.06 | 94.2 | 94.1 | 94.1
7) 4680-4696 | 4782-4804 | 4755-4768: -0.06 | 90.7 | 93.1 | 92.3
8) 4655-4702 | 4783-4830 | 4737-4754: -0.07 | 92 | 94.4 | 93.2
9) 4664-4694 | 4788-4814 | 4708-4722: 0.18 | 90.5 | 92.6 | 91.1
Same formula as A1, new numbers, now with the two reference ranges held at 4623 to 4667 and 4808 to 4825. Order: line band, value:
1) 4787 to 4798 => 0.6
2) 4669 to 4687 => 0.1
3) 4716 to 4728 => 0.1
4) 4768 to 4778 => -0.1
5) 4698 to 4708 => -1.2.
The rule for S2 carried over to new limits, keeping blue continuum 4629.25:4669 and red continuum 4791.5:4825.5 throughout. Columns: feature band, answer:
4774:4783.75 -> 0.01 mag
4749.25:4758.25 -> 0.01 mag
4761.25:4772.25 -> -0.01 mag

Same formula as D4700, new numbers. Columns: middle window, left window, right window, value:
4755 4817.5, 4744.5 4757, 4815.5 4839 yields 0.02 mag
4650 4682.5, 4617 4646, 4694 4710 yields 0.10 mag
